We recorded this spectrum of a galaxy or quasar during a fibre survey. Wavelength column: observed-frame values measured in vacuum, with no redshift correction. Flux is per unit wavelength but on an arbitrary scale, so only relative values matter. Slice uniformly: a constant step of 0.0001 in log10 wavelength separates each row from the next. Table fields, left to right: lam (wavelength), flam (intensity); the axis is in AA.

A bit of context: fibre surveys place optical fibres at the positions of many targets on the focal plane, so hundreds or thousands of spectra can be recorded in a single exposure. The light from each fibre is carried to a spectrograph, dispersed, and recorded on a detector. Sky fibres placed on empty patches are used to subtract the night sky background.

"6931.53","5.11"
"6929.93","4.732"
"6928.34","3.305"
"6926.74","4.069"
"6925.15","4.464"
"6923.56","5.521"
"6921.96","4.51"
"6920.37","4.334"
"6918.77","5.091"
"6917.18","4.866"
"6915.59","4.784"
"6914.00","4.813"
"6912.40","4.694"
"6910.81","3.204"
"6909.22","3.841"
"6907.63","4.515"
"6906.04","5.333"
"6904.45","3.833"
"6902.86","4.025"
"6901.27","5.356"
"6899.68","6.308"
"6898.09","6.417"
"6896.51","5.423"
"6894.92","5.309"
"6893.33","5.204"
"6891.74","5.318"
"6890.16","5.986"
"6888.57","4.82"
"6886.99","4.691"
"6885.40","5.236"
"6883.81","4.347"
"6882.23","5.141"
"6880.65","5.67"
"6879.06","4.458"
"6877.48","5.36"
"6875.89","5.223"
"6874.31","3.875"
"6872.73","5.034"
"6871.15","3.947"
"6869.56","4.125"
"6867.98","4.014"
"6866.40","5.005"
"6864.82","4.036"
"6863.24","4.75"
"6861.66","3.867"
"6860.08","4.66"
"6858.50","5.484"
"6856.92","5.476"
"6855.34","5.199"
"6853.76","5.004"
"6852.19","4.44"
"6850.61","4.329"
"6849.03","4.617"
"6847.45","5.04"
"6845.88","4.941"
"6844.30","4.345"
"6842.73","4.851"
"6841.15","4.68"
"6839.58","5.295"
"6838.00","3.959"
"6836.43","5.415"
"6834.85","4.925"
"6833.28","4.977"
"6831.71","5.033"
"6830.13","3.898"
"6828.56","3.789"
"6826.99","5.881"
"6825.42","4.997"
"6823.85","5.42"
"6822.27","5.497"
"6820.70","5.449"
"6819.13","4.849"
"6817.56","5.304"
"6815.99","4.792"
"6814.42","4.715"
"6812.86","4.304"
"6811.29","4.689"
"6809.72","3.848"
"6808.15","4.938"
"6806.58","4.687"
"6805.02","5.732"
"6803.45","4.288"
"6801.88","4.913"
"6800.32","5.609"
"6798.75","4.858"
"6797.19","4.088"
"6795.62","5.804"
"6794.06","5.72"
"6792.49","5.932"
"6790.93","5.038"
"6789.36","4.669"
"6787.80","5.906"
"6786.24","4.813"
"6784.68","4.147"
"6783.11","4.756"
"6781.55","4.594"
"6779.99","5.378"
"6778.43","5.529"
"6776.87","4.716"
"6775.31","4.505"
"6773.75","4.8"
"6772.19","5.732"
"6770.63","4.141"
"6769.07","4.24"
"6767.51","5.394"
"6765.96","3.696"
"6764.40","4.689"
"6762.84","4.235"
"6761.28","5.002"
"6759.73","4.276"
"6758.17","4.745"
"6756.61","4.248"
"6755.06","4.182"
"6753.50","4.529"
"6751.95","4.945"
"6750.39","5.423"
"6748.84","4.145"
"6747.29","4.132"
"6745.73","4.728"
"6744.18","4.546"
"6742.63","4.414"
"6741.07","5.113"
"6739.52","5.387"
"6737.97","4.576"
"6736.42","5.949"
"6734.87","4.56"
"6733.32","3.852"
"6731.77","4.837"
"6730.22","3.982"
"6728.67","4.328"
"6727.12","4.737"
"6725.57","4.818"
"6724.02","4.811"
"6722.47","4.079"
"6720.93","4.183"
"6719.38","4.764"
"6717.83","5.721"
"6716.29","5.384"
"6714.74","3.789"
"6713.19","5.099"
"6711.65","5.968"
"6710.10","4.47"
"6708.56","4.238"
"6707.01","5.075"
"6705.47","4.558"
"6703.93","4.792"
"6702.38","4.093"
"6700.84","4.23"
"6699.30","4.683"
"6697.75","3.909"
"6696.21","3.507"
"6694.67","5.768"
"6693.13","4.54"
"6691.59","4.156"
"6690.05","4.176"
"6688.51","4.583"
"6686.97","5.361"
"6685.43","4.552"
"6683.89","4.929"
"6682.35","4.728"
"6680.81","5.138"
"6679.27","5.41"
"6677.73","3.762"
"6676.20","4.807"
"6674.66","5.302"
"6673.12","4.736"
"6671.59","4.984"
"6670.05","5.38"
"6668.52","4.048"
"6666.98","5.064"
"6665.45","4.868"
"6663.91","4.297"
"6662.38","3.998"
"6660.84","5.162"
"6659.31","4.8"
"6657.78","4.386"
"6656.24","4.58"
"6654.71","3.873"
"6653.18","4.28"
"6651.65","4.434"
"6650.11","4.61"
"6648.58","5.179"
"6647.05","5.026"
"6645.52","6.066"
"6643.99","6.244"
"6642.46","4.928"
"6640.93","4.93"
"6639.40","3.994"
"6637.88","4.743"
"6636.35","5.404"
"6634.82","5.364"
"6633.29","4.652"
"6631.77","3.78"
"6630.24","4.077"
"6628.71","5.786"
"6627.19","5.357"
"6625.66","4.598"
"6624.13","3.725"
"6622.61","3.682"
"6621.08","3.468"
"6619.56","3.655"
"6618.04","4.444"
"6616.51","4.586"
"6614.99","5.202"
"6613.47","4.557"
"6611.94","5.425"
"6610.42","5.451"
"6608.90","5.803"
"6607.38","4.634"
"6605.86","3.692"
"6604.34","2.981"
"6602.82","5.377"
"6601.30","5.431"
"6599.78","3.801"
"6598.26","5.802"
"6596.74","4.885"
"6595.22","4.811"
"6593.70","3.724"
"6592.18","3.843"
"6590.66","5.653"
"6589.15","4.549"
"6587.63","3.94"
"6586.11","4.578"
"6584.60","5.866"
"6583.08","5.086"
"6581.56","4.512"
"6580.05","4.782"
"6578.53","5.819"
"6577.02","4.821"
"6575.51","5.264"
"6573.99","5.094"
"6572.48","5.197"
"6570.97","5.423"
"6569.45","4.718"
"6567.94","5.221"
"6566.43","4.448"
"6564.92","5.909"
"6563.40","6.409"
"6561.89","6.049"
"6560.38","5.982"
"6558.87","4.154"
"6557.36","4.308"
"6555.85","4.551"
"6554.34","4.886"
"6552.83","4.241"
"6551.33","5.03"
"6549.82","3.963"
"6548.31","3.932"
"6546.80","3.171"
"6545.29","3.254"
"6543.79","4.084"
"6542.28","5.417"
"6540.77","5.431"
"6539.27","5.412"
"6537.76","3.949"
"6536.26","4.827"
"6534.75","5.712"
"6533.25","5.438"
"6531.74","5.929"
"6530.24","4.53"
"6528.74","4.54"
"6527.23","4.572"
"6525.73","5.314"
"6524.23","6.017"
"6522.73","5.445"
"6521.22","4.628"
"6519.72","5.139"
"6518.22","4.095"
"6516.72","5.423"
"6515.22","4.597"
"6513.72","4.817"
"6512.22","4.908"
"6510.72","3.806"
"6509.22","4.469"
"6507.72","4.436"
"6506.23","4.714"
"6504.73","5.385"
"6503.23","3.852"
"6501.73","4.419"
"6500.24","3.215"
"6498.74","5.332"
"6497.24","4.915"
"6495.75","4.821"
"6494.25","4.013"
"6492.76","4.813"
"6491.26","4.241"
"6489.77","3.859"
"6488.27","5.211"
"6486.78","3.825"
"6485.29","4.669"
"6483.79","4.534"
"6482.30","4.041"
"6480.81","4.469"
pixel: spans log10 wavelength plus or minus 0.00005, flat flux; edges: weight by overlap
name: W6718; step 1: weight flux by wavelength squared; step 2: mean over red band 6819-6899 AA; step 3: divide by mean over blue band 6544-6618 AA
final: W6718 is 1.11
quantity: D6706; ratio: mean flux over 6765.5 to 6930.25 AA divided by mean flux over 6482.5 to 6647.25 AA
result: 1.0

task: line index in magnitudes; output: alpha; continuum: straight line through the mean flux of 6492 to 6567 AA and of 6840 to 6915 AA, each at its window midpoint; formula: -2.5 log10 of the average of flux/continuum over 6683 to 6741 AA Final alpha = 0.03 mag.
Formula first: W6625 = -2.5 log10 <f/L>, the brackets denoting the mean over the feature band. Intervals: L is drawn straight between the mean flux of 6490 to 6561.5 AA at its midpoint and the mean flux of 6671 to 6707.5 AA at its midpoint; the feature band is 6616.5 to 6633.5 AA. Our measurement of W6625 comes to 0.09 mag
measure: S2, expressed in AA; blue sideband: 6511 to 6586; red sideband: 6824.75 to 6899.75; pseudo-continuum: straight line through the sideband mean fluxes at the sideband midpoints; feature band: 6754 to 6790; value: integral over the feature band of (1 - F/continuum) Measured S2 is 1.35 AA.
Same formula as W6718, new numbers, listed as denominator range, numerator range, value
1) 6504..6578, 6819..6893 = 1.09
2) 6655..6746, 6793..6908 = 1.09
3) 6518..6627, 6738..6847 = 1.08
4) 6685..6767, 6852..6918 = 1.10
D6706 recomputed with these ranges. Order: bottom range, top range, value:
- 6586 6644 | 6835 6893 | 1.04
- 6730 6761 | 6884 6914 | 1.07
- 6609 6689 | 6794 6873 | 1.01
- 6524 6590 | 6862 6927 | 0.98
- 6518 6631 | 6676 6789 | 0.98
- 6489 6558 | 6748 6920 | 1.04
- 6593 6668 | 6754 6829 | 1.04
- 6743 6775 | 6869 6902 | 1.11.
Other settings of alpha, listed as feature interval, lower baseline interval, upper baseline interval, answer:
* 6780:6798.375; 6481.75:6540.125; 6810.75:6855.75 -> -0.05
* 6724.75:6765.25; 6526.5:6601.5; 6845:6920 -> 0.05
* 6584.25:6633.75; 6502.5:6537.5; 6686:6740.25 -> 0.04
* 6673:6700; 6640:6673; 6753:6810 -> 0.03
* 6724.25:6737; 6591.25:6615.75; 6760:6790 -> 0.03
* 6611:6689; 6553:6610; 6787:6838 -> 0.05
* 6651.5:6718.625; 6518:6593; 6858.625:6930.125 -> 0.04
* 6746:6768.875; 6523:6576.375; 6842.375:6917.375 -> 0.07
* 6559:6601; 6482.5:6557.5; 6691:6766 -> -0.09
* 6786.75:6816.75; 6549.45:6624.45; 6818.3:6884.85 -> -0.04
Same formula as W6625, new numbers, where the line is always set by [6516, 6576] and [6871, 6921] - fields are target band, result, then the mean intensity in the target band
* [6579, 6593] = 0.034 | 4.77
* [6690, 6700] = 0.119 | 4.4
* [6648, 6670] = 0.081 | 4.56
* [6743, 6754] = 0.064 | 4.63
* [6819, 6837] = -0.022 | 5.01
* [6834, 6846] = 0.025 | 4.79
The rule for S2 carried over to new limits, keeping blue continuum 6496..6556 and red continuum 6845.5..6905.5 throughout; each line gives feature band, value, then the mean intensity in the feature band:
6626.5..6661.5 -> -0.6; 4.85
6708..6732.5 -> 0.5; 4.7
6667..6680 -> -0.1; 4.82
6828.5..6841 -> 0.4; 4.71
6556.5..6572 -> -1.8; 5.25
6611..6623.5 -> 1.0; 4.39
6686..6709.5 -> 1.4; 4.51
